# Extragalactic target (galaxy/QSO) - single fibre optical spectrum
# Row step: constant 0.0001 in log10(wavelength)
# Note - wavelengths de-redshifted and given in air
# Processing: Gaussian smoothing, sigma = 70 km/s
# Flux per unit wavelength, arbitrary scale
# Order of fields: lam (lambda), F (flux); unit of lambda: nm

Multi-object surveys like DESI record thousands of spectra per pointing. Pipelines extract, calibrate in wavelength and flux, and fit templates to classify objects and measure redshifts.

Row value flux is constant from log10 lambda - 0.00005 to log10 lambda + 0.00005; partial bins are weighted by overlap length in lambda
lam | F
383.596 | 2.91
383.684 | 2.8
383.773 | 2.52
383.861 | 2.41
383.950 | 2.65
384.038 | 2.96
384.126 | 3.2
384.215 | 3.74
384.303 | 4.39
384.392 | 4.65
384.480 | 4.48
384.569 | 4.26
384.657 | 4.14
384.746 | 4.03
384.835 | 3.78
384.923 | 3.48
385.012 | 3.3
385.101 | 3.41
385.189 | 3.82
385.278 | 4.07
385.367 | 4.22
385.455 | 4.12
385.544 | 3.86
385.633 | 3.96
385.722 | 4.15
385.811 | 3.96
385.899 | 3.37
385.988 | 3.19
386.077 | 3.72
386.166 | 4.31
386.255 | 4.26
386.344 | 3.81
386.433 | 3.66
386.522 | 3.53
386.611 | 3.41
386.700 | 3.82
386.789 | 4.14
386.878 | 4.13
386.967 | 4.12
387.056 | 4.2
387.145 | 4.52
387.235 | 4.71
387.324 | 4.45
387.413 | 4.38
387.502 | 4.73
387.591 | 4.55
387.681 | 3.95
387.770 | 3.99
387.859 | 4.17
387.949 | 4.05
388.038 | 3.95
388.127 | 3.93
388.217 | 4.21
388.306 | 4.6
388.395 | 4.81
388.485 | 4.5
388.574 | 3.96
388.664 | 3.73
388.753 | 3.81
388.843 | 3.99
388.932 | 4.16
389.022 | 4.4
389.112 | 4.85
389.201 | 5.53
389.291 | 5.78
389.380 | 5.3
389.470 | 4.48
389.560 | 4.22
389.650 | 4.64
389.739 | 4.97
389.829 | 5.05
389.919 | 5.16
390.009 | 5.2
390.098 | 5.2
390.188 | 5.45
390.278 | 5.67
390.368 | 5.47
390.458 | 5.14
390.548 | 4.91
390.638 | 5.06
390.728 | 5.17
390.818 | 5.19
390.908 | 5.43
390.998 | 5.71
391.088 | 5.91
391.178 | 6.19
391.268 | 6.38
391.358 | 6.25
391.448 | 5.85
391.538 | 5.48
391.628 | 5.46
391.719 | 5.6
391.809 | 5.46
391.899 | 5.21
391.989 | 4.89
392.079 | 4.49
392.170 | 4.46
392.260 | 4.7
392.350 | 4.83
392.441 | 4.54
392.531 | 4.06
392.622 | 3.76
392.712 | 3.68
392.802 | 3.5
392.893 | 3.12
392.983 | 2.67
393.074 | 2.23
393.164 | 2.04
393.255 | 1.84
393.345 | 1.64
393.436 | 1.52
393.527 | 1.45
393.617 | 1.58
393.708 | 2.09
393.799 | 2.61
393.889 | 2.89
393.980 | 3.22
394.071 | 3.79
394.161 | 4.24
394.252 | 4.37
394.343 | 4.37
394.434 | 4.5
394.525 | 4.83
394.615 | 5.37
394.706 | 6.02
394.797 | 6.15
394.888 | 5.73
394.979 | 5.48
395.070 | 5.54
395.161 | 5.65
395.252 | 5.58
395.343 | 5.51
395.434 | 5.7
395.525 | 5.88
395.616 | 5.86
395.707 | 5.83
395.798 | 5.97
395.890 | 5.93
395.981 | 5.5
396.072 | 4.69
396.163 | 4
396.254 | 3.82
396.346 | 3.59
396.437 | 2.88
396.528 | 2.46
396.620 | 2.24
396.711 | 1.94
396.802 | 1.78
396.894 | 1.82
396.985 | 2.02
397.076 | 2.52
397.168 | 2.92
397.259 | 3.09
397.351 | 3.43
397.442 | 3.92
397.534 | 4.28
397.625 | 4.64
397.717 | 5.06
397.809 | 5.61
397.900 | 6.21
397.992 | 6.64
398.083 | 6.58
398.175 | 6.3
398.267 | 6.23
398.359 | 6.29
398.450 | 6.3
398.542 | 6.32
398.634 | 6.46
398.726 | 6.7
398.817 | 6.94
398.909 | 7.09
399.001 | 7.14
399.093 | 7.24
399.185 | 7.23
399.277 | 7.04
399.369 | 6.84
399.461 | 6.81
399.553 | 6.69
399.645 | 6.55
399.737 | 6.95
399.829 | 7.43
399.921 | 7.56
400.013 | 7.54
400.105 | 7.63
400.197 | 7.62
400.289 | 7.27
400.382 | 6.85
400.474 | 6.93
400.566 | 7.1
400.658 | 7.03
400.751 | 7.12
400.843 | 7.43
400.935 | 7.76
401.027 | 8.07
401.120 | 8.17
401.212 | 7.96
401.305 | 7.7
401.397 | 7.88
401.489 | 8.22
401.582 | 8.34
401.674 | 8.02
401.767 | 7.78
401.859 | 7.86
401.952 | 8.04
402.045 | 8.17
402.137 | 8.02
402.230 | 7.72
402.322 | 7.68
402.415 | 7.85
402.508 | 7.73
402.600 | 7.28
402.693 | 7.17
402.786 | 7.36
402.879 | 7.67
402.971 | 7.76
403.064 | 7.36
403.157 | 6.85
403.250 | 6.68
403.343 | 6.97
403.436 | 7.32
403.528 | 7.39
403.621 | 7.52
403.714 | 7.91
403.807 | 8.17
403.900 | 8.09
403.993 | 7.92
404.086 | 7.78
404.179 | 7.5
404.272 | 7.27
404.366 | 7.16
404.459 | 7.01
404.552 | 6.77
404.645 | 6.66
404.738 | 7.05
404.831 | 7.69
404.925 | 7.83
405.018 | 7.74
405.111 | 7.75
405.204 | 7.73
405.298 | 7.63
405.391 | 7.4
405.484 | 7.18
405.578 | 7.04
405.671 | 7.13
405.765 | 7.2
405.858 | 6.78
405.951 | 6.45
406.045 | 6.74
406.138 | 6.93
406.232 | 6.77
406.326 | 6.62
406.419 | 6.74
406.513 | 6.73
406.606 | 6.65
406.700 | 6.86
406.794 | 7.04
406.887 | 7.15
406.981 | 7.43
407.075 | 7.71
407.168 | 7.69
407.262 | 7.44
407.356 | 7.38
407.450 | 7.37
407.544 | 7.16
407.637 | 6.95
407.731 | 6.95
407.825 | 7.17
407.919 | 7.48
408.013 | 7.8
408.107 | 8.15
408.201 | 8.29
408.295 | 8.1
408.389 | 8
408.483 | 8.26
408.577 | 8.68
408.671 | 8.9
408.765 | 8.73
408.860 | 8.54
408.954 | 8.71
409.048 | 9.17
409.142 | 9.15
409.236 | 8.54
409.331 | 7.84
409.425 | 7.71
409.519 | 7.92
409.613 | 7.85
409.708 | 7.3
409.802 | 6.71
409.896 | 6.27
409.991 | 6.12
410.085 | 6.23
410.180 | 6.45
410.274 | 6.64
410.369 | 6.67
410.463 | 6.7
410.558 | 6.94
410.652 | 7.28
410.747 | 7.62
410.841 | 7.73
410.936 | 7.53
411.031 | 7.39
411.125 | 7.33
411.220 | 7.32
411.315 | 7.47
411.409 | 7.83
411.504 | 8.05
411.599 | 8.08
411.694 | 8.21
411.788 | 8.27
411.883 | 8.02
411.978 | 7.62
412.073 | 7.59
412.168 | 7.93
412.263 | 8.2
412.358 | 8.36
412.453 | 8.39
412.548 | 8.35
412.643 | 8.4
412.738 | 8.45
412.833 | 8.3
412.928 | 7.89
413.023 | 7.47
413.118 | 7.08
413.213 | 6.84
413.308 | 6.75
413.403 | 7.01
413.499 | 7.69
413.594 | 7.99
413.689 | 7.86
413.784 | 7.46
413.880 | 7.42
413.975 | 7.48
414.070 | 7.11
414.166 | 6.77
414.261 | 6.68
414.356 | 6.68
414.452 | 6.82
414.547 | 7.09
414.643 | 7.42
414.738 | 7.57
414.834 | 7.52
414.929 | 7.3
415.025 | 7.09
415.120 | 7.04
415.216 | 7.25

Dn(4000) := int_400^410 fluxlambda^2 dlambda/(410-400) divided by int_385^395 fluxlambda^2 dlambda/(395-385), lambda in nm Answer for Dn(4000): 1.88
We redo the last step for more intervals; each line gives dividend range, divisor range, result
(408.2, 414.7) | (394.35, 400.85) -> 1.47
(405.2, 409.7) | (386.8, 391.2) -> 1.76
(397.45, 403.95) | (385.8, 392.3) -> 1.62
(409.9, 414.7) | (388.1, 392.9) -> 1.70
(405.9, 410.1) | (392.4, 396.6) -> 1.98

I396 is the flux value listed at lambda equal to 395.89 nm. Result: 5.93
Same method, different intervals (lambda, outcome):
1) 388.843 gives 3.99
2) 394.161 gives 4.24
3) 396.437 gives 2.88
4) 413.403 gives 7.01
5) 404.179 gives 7.5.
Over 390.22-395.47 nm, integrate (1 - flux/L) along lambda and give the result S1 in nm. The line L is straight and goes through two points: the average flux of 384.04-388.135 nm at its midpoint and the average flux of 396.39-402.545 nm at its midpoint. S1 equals 0.65 nm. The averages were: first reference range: 3.99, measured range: 4.48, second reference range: 6.3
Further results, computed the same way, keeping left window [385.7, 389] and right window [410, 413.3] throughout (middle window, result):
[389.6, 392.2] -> -0.43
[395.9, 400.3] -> 0.24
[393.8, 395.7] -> 0.06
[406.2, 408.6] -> -0.15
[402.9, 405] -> -0.30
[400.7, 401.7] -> -0.30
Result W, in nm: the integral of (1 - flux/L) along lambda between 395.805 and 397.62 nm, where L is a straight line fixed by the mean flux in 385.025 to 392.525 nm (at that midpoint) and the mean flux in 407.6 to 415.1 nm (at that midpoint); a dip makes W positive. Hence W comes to 0.72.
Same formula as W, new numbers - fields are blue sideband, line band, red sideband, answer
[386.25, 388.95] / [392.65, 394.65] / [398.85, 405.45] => 0.90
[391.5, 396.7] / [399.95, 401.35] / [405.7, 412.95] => -0.45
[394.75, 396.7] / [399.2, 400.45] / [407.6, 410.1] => -0.28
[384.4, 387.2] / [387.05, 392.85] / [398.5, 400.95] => 0.06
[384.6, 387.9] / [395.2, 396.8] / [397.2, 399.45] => 0.31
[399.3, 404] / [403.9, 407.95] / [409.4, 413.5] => 0.16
